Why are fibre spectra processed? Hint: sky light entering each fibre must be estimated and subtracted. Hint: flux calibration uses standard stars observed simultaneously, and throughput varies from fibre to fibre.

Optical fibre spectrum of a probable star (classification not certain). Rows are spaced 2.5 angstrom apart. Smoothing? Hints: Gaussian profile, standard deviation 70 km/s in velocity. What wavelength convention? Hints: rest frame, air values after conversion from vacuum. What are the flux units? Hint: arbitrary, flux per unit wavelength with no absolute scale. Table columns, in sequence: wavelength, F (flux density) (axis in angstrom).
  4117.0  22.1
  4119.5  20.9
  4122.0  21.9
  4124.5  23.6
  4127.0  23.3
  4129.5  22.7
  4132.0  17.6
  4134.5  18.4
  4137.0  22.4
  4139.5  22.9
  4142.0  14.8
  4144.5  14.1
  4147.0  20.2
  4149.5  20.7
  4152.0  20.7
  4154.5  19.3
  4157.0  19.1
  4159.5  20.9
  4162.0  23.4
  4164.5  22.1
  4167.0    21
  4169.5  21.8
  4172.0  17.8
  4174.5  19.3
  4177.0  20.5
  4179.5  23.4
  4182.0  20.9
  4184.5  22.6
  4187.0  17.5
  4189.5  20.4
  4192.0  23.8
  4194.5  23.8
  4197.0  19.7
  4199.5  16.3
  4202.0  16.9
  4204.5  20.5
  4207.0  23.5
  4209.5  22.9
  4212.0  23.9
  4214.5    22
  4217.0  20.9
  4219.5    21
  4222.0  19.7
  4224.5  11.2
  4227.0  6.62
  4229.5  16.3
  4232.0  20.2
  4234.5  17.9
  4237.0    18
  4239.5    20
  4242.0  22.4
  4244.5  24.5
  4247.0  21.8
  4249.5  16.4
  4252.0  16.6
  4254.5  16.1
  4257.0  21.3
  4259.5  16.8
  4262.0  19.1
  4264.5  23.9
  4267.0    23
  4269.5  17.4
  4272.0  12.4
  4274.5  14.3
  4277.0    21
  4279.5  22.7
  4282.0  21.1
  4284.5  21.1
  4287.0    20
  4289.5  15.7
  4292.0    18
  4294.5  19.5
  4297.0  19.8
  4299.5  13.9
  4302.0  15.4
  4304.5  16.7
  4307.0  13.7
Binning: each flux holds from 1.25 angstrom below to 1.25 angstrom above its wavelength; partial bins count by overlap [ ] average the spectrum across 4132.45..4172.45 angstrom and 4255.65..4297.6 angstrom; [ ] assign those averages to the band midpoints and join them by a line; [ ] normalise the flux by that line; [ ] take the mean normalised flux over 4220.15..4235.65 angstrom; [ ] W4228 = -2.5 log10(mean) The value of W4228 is 0.25 mag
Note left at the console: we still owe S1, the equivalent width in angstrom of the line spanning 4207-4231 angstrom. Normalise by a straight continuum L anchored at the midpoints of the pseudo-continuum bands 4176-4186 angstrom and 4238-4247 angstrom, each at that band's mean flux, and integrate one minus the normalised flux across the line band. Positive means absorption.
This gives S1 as 3.7 angstrom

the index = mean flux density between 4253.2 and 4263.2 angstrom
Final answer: 18.3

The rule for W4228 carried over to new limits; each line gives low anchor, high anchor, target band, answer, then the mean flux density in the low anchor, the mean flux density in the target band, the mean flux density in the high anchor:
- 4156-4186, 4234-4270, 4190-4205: 0.03 mag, 21.1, 20.2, 19.8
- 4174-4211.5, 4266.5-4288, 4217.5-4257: 0.11 mag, 20.9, 18.1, 19.1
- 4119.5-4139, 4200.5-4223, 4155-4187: 0.02 mag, 21.4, 20.9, 21.2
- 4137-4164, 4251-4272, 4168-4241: -0.02 mag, 19.8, 19.6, 18.9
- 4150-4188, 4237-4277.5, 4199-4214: -0.05 mag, 20.7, 21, 19.1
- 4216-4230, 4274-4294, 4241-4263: -0.11 mag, 15.8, 19.4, 19.4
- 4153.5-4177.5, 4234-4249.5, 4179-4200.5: -0.02 mag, 20.5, 20.9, 20.6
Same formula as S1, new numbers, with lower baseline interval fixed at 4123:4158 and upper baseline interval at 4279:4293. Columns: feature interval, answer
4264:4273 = 0.33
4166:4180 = -0.39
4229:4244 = 0.17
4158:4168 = -0.93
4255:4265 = 0.01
